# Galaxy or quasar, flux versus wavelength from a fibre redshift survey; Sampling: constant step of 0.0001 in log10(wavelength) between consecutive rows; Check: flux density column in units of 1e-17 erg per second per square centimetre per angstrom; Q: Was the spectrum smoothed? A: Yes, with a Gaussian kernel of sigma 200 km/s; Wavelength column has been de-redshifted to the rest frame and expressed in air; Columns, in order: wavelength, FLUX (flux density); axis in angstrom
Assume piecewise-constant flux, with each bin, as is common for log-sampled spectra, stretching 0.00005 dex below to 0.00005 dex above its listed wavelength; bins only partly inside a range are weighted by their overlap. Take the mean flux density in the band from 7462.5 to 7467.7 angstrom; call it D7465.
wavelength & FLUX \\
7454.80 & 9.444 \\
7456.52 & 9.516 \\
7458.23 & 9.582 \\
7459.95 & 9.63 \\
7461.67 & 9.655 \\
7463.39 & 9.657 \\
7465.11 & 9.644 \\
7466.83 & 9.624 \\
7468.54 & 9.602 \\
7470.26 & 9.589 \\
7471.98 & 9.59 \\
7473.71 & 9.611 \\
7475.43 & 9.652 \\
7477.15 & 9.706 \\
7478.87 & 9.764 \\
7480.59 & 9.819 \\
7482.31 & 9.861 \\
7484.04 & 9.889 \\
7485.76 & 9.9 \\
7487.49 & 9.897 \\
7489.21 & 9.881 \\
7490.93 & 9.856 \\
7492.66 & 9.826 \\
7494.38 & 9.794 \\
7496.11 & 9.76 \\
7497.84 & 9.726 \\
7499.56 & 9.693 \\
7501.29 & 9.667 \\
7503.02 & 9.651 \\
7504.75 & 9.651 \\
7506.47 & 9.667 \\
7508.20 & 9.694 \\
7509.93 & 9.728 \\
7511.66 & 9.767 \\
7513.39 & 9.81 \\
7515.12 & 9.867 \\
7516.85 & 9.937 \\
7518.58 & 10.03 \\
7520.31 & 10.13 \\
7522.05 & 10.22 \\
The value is 9.65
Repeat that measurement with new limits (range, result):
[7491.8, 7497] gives 9.79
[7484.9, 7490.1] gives 9.9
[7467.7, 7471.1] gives 9.6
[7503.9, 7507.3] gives 9.68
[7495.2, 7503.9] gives 9.69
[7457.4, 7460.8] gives 9.6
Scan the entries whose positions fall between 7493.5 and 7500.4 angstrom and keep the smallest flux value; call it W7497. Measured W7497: 9.693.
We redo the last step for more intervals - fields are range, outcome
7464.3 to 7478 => 9.589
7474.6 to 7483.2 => 9.652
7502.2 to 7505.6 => 9.651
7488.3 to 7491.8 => 9.856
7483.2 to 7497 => 9.76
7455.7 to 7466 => 9.516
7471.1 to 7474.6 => 9.59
